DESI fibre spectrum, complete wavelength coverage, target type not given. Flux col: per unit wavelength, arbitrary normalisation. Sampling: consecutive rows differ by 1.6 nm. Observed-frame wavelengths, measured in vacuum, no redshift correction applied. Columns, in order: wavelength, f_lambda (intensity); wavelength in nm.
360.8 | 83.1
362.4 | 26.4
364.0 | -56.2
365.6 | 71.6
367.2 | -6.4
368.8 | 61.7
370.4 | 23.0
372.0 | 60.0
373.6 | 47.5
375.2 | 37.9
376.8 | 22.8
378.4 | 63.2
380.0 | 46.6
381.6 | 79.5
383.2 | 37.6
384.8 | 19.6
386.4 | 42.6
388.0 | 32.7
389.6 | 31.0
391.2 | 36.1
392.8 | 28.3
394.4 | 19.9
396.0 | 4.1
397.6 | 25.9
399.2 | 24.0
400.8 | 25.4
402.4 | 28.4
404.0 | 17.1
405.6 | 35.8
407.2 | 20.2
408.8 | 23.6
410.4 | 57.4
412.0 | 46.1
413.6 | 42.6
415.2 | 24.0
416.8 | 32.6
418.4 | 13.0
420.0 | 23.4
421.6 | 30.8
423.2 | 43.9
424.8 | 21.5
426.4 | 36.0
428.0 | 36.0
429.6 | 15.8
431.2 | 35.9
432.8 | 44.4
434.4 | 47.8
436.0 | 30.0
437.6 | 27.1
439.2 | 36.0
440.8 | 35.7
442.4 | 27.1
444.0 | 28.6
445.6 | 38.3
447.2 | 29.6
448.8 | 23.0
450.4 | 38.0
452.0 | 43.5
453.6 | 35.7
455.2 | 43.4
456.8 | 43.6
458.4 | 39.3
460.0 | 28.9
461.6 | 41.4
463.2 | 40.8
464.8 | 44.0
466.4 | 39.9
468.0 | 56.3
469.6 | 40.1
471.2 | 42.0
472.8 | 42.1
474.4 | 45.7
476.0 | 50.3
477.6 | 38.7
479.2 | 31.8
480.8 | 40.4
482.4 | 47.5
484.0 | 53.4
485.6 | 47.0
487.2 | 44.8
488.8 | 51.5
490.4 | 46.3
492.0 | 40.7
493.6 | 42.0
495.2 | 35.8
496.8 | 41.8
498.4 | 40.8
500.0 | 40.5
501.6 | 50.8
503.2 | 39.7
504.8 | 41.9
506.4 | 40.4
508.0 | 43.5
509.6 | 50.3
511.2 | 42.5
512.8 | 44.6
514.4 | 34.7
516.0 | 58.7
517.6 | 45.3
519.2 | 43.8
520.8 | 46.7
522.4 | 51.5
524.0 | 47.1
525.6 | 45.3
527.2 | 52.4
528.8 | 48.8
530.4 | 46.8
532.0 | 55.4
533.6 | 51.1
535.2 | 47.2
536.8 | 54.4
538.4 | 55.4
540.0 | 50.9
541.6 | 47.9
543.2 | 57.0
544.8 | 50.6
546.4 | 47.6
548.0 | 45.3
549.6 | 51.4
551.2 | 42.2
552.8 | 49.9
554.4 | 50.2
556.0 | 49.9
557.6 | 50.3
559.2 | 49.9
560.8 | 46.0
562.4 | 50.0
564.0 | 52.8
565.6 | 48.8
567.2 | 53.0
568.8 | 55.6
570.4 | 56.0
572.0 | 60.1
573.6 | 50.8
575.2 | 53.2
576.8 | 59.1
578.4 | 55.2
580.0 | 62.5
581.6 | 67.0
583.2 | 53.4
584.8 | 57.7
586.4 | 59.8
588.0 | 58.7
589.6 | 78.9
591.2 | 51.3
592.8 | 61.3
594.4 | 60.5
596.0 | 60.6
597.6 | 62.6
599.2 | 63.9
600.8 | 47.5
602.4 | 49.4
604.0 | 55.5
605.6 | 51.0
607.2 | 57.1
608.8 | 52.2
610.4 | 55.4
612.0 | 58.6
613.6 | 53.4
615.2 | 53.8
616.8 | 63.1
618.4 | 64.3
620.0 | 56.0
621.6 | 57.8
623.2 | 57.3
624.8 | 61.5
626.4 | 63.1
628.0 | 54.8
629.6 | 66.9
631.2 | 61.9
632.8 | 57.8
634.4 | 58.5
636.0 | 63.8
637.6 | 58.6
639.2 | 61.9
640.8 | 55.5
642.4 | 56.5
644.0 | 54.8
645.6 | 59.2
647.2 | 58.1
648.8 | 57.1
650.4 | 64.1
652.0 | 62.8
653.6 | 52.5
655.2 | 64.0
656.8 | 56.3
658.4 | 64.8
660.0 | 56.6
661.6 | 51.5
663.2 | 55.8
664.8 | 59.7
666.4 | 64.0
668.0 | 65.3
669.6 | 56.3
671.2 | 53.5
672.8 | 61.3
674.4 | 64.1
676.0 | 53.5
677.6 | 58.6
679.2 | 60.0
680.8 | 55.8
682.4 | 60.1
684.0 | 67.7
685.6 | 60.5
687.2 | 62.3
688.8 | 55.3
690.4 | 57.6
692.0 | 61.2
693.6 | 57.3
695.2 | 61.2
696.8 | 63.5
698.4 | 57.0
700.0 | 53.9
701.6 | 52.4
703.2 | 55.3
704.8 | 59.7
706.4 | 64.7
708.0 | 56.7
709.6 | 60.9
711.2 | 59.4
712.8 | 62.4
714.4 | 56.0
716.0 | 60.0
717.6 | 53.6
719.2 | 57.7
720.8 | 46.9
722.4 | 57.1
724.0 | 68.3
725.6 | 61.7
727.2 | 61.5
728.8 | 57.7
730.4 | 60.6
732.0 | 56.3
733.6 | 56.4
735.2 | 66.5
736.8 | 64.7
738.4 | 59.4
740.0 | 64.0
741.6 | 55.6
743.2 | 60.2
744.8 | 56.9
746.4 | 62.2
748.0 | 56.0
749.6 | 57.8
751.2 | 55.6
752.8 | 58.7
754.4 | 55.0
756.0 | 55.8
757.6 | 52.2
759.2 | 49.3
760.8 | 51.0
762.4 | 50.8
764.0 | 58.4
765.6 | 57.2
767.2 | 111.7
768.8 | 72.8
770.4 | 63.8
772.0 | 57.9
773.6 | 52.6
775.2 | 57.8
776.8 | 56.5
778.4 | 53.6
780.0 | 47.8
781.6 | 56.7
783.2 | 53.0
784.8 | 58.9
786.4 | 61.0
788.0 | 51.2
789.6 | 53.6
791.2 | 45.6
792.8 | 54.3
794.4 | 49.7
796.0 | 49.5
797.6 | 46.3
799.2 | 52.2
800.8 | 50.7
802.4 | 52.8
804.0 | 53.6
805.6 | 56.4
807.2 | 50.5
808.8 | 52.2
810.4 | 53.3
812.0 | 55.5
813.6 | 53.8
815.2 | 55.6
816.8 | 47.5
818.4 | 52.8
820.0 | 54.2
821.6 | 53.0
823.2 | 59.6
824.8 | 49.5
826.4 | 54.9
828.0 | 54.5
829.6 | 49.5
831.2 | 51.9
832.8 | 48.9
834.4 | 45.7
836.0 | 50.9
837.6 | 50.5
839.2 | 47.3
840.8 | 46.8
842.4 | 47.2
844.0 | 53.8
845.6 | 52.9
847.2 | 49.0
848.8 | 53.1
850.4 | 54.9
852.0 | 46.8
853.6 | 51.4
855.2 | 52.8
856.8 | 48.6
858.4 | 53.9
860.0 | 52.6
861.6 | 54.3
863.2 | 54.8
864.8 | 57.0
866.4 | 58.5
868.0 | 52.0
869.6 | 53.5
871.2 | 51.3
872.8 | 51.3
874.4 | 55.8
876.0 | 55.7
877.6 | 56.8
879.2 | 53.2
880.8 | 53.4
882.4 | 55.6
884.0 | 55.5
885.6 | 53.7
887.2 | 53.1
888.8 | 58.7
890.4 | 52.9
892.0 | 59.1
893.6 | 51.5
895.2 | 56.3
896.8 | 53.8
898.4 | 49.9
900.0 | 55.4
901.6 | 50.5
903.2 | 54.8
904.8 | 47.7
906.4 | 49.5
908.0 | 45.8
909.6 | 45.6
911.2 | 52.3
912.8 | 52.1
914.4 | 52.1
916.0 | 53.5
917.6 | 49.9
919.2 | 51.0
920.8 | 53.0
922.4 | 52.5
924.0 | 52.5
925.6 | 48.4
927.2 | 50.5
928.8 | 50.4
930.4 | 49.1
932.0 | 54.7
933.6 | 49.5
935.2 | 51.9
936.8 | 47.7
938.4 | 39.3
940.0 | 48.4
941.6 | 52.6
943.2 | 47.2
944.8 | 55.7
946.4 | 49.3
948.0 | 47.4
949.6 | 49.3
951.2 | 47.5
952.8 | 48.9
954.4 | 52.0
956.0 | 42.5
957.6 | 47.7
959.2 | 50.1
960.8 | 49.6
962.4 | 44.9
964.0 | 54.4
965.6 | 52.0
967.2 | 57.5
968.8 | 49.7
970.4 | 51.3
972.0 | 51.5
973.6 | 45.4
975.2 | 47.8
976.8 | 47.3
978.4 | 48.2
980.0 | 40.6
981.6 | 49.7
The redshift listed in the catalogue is 0.168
